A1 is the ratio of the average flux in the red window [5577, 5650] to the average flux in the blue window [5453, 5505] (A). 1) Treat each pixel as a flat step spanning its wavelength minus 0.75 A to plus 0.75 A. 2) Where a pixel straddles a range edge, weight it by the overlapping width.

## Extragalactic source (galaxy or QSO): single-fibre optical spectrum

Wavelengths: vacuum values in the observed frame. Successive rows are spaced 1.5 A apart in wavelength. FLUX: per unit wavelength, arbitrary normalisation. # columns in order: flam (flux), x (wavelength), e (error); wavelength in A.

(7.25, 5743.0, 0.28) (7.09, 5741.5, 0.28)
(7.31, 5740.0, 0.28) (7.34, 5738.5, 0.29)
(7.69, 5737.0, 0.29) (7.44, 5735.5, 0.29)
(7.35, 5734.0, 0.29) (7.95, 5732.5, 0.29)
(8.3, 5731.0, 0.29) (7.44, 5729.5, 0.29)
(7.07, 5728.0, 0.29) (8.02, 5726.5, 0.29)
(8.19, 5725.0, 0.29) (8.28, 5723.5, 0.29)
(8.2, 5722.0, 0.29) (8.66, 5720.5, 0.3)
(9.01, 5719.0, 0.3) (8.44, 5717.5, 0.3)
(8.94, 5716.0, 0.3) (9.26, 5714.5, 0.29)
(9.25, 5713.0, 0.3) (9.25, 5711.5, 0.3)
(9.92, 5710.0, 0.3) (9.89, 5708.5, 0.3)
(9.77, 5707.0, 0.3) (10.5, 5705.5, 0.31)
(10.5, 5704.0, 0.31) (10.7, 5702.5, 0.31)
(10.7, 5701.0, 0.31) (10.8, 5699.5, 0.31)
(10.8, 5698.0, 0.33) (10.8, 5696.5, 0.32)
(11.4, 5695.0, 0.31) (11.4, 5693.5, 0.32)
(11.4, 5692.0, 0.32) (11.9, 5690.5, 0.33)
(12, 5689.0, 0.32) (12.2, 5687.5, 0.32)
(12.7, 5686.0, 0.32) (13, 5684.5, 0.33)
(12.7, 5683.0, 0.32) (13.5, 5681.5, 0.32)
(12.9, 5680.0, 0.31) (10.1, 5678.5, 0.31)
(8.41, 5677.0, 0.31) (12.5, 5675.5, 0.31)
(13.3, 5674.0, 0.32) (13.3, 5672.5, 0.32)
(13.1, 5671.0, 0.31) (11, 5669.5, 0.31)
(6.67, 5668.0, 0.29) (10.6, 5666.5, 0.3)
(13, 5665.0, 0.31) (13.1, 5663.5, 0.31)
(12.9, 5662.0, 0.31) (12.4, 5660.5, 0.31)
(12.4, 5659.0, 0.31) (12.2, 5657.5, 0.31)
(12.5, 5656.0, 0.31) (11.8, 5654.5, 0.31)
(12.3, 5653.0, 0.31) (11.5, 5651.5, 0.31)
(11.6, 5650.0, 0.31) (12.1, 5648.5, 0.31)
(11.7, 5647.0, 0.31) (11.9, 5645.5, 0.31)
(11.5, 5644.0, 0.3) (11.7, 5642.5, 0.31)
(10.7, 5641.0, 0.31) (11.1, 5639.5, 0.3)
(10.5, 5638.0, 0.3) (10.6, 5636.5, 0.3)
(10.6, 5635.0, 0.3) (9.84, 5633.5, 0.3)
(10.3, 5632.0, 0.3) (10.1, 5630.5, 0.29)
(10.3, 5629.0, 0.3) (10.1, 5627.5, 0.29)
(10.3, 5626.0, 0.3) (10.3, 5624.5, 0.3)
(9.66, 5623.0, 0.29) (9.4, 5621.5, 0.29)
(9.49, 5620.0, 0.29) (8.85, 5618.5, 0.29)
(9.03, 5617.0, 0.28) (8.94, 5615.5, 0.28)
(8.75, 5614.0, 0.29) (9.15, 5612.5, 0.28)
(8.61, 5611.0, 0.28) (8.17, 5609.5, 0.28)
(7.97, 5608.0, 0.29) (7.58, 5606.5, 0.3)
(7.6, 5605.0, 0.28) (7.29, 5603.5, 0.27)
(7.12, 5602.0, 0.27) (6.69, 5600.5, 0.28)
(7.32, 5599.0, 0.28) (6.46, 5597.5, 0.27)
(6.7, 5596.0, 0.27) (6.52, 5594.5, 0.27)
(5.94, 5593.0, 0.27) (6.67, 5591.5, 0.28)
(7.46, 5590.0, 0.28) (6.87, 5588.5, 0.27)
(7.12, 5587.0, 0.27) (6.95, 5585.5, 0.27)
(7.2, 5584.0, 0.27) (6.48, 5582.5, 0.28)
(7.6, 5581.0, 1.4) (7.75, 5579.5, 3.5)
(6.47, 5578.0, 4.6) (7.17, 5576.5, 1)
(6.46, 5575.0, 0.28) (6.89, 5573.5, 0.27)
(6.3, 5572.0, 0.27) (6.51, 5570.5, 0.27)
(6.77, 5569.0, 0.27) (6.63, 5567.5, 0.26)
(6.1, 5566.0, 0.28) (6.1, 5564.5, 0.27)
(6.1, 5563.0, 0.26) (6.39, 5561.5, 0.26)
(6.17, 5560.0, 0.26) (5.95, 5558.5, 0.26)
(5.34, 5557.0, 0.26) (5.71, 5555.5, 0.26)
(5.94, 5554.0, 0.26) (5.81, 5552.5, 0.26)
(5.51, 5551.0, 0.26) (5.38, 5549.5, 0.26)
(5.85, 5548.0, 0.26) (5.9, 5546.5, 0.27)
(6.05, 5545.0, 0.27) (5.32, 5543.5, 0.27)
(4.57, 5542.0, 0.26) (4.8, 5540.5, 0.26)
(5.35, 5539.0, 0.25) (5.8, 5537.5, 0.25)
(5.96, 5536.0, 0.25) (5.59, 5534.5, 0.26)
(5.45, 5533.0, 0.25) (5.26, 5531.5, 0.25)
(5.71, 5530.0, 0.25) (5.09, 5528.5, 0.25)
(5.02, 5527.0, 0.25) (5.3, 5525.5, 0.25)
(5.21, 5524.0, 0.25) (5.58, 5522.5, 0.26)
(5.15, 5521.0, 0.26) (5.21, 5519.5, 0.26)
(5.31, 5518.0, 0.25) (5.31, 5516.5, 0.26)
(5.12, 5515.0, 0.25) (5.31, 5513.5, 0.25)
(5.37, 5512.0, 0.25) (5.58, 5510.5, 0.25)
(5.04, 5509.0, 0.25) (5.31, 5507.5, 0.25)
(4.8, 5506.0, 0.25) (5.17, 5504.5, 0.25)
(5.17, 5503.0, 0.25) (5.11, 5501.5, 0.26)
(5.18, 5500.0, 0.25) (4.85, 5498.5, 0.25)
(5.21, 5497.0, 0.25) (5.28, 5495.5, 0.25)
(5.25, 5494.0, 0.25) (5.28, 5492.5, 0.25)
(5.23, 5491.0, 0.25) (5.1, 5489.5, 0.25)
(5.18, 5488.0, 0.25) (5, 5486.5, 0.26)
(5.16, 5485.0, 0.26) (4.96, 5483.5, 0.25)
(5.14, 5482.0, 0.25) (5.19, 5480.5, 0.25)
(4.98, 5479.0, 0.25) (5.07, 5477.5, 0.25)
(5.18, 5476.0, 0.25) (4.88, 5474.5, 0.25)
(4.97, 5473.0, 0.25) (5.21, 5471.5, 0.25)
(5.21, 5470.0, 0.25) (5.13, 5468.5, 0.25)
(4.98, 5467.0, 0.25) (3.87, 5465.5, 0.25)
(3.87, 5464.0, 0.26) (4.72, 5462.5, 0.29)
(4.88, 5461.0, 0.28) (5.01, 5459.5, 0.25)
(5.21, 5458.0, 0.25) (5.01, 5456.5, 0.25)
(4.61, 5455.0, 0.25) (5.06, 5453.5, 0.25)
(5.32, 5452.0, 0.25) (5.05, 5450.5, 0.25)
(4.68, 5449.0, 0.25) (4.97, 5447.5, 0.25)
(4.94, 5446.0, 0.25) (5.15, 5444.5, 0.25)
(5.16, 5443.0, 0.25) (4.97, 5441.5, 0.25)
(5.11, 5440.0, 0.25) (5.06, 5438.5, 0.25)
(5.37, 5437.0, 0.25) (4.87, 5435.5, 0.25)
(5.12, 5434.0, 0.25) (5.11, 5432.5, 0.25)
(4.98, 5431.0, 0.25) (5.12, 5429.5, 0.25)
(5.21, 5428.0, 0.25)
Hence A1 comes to 1.8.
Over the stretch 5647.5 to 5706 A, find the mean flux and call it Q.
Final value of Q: 11.7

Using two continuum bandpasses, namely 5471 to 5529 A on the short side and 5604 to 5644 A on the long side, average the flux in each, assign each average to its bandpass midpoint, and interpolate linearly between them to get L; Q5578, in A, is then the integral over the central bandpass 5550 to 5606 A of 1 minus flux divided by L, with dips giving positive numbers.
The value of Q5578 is 9.6 A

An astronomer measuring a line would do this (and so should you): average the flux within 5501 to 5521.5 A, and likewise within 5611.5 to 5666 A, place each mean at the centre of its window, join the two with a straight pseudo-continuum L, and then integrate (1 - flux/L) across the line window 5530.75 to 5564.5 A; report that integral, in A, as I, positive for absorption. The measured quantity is 5.8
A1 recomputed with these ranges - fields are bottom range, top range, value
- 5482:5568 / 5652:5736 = 1.95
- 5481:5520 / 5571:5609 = 1.35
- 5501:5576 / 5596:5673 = 1.81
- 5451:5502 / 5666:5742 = 1.99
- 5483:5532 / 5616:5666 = 2.13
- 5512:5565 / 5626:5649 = 1.96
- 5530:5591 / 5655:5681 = 1.91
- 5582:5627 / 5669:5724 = 1.37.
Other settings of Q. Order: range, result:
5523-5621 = 6.59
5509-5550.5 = 5.39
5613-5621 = 9.03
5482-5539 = 5.26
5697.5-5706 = 10.7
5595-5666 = 10.1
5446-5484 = 4.93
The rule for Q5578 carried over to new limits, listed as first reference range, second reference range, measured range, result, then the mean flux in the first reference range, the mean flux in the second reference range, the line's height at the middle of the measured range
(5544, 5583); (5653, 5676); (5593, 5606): 2.2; 6.27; 12.1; 8.33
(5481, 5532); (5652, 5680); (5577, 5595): 3.3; 5.2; 11.8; 8.48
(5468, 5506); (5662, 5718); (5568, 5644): 3.3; 5.12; 11.1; 8.63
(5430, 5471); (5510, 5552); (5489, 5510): 0.3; 4.94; 5.4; 5.22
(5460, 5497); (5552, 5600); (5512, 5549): 2.8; 4.99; 6.56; 5.83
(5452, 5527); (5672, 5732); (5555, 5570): 1.7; 5.08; 10.4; 6.9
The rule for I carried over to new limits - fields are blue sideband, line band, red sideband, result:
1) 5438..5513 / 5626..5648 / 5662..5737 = -4.8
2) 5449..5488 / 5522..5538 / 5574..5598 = 1.4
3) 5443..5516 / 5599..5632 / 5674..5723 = -1.0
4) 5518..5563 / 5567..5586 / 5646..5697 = 1.1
